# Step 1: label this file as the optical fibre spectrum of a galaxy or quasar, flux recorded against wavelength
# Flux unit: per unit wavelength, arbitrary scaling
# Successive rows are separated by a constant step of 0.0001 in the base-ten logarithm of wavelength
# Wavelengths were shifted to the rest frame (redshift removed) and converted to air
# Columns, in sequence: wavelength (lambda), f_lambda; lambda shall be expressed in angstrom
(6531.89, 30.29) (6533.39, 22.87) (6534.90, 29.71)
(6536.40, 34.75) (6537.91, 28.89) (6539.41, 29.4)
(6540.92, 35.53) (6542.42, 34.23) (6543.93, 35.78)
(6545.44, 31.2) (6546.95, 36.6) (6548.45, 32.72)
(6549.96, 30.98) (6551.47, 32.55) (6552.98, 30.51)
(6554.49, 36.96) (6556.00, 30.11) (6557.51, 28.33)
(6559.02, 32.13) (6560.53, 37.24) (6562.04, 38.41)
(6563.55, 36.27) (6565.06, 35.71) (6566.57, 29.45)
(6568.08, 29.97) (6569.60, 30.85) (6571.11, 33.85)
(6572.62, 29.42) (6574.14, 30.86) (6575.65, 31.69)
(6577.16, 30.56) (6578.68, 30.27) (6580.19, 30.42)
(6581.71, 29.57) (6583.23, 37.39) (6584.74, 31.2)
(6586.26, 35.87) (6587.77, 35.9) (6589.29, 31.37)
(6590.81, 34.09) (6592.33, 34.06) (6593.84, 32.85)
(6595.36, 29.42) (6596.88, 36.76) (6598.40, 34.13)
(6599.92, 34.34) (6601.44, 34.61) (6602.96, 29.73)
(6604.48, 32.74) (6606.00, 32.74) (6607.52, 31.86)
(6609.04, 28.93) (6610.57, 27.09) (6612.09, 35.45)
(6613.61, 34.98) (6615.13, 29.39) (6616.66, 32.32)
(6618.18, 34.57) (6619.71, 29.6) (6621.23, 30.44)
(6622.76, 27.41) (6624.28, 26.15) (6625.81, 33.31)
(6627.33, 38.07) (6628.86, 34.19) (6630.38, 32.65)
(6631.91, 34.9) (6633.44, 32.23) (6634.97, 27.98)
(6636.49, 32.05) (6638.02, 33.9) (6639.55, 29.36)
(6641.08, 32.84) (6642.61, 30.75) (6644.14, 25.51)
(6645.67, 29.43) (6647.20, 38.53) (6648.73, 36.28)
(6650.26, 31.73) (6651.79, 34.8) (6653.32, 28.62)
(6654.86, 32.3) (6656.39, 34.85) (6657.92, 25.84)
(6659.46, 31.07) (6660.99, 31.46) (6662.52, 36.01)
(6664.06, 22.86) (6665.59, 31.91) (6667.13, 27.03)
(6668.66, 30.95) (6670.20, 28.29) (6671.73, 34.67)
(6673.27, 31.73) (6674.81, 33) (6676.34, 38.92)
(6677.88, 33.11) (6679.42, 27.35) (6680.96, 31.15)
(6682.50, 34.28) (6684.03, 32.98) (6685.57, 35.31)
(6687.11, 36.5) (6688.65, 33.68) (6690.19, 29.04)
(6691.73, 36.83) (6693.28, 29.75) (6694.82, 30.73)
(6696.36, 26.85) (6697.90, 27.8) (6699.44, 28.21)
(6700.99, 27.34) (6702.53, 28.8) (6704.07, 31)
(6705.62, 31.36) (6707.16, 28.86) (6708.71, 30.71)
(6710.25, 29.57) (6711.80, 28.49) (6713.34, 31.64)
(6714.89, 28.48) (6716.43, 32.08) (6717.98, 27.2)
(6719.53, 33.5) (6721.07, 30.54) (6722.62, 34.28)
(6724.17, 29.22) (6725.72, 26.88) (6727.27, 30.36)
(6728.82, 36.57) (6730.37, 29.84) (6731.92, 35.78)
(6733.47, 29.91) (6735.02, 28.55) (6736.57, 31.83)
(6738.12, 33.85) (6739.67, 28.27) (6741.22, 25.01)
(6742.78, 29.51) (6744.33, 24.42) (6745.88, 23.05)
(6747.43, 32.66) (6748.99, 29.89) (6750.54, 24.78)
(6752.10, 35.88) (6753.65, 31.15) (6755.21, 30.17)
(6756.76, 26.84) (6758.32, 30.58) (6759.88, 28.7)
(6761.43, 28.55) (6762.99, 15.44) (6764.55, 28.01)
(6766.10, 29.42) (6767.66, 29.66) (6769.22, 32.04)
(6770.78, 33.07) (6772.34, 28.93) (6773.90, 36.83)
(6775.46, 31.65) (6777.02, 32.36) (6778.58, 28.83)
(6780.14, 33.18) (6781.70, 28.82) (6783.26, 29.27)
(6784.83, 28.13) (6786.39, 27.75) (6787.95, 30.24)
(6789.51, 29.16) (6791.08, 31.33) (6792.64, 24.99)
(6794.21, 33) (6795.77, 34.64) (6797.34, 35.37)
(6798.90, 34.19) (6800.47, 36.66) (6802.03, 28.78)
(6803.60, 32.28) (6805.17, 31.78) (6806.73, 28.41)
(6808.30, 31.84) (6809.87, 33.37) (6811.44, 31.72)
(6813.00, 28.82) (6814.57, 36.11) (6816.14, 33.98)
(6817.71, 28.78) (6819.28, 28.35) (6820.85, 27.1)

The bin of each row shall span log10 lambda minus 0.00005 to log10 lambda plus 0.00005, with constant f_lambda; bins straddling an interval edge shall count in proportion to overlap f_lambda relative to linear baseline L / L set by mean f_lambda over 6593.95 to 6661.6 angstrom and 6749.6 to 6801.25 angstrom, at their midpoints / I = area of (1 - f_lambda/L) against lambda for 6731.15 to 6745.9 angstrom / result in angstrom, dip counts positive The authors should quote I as 0.7 angstrom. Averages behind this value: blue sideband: 31.9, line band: 29.3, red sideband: 30.3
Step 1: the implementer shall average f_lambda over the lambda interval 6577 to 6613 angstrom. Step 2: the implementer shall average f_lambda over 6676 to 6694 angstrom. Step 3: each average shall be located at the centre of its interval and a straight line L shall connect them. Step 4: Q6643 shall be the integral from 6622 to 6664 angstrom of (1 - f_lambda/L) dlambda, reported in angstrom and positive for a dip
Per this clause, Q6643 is 1.4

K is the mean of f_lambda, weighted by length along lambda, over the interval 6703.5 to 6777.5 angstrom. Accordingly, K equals 29.9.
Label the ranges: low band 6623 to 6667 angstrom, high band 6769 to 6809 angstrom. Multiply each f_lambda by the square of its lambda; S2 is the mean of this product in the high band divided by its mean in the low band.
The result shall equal 1.0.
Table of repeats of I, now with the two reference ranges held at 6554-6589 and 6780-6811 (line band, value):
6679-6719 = 1.4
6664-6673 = 0.6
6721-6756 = 1.6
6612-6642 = 0.3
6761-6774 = 1.1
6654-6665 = 0.5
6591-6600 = -0.3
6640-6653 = -0.1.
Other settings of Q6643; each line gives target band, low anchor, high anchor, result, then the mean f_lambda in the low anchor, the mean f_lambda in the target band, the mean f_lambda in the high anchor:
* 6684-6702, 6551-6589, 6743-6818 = 0.1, 32.6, 31.1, 30.3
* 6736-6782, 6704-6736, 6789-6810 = 2.7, 30.7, 29.4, 31.8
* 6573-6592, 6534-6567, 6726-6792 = 0.1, 33.1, 32.4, 29.7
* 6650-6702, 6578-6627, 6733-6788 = -0.8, 32.2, 31.4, 29.4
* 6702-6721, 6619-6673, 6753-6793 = 0.1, 31.4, 30.2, 29.5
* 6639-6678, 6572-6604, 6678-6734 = 0.0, 32.6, 31.6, 30.9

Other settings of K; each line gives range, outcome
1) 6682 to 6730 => 30.9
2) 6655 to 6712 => 31.1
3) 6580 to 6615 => 32.8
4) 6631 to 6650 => 32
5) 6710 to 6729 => 30.5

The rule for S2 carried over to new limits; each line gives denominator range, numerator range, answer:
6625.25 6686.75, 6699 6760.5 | 0.95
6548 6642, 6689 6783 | 0.96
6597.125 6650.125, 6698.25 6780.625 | 0.96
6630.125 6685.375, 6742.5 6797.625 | 0.97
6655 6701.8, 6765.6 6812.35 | 1.03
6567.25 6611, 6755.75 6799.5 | 0.99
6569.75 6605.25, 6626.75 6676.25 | 0.99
